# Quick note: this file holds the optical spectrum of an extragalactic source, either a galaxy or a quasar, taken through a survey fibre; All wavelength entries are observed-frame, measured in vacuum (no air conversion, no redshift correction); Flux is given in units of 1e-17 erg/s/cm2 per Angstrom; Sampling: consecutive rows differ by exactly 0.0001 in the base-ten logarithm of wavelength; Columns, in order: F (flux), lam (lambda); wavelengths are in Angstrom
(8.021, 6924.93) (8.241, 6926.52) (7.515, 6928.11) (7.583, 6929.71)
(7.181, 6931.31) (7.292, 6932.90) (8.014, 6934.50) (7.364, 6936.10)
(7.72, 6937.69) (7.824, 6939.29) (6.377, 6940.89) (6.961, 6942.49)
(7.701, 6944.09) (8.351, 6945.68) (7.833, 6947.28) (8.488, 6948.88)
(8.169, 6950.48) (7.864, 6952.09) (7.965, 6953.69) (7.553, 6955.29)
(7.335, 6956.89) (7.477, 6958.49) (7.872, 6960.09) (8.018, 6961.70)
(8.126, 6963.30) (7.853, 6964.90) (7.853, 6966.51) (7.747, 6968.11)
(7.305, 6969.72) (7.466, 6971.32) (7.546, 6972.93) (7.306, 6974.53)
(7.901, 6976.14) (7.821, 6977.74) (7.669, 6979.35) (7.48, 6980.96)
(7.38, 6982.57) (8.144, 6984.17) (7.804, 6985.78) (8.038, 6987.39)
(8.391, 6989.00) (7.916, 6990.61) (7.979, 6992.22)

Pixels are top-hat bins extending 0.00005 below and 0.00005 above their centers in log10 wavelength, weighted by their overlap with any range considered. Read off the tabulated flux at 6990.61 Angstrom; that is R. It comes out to 7.916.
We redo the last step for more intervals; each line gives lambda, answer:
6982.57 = 7.38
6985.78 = 7.804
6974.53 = 7.306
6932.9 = 7.292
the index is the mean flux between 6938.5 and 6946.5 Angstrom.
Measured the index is 7.45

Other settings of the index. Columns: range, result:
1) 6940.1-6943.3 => 6.67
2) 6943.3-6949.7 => 8.11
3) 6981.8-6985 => 7.78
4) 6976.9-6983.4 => 7.6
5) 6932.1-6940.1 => 7.64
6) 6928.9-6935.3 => 7.51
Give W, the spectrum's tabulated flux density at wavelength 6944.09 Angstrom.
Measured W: 7.701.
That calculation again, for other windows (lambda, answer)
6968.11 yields 7.747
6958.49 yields 7.477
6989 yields 8.391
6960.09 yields 7.872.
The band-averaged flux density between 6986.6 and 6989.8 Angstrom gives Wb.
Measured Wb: 8.21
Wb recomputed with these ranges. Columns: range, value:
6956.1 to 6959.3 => 7.42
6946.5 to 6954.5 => 8.06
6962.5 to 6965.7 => 8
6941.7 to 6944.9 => 7.36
